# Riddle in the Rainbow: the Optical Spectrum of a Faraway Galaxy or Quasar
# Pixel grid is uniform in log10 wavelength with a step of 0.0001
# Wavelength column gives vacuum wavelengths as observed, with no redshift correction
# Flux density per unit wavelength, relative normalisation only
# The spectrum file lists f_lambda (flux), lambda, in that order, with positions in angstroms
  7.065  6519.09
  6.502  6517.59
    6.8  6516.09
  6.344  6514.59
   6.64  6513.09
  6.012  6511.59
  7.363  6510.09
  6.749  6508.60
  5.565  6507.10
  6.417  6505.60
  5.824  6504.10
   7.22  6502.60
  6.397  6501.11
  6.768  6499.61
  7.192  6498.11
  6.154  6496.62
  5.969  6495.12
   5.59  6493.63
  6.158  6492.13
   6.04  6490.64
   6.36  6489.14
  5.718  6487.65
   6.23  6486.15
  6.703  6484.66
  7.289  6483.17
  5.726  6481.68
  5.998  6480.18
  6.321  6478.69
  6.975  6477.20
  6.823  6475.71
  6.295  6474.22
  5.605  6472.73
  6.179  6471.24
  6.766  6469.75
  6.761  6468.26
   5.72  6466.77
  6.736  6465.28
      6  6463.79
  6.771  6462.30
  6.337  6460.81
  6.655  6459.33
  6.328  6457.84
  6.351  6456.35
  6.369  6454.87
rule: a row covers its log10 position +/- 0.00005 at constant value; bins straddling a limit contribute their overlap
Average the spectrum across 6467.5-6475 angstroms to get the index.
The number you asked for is 6.32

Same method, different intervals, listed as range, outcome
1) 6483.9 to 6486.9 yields 6.48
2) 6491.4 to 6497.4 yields 5.98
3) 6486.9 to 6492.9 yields 6.06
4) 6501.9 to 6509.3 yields 6.34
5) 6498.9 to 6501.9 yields 6.6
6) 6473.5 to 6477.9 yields 6.7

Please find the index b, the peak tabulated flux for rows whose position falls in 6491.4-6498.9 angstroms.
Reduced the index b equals 7.192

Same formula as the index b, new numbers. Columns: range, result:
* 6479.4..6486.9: 7.289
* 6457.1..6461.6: 6.655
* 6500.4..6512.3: 7.363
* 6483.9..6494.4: 6.703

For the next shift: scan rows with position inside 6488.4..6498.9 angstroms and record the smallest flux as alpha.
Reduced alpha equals 5.59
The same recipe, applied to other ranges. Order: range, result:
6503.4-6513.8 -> 5.565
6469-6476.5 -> 5.605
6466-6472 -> 5.72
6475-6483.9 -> 5.726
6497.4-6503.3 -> 6.397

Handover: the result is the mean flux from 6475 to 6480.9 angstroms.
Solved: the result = 6.54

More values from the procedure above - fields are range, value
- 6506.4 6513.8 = 6.48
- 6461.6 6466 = 6.49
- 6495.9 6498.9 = 6.68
